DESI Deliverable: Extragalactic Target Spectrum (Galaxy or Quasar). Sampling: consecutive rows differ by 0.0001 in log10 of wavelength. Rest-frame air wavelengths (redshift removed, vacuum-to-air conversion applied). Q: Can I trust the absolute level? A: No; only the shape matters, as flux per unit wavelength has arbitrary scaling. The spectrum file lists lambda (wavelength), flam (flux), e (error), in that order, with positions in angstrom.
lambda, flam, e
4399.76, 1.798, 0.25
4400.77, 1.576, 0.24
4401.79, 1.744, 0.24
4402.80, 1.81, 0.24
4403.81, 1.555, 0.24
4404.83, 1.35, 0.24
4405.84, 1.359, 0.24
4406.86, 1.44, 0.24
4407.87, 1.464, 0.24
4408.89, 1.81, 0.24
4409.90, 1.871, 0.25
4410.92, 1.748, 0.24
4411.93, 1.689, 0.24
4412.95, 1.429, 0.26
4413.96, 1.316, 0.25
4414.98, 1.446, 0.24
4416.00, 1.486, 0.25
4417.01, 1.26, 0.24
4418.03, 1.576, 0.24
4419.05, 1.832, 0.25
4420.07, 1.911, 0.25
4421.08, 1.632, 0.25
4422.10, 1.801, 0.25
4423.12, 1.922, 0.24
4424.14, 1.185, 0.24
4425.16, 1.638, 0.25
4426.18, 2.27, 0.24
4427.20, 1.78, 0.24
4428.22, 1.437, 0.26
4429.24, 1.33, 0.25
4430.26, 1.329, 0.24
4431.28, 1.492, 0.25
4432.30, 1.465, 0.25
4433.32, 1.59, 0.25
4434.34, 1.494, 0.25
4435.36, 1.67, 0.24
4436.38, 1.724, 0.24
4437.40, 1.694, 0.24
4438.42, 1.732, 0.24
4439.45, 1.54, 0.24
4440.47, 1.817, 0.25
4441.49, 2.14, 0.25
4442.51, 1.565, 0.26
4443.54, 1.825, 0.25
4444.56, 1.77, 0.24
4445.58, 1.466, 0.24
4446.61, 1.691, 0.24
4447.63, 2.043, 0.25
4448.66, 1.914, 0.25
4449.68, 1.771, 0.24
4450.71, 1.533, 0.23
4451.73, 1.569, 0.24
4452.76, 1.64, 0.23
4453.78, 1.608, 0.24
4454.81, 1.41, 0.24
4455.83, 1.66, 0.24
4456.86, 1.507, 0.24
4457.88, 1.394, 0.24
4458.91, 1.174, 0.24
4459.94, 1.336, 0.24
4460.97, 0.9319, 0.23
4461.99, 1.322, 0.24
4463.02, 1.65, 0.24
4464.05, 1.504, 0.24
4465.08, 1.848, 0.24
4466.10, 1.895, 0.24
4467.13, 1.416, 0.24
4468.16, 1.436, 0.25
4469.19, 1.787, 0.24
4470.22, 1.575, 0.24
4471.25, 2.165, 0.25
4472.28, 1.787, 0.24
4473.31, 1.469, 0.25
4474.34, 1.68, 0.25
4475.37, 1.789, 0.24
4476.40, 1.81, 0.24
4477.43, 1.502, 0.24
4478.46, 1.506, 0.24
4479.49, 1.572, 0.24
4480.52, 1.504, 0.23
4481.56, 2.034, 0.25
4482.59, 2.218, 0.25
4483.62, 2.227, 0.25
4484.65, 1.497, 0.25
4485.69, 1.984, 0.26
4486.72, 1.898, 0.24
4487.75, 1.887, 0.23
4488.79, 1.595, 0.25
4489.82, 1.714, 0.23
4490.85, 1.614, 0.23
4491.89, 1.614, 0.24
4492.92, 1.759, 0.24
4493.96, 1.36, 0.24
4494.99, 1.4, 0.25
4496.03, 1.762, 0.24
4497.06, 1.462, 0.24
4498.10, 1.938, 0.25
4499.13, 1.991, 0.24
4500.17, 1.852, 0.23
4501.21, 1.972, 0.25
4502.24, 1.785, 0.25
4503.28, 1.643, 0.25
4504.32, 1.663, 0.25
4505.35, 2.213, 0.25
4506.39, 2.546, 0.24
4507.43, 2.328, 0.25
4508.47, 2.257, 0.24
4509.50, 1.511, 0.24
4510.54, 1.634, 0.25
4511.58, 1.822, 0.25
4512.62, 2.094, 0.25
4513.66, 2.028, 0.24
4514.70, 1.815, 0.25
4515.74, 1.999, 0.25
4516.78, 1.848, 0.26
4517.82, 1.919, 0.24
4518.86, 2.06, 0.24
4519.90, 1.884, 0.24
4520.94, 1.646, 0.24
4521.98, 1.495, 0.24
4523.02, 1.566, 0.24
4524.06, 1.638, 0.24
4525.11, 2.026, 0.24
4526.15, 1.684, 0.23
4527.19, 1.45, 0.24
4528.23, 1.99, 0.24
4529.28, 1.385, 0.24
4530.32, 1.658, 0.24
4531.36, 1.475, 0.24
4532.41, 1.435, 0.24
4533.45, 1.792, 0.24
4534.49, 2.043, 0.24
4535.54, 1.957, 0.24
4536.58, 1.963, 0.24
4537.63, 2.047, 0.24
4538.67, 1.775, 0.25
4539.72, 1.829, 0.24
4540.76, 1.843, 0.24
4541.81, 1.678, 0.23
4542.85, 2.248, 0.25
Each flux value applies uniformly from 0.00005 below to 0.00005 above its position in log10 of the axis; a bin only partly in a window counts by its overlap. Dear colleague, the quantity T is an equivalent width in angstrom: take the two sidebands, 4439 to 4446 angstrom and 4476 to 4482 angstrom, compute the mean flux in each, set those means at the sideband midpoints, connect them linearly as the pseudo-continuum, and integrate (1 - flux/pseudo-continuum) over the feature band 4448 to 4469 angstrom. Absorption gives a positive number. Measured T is 2.0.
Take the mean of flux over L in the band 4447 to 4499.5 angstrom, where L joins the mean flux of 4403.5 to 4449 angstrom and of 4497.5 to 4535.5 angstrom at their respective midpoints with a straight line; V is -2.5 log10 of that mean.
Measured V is 0.05 mag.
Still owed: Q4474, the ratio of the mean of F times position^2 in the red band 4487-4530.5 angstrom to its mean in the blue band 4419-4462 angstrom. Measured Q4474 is 1.1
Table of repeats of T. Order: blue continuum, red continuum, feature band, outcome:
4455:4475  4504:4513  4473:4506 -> 1.1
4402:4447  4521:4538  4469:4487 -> -1.1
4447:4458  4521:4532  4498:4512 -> -2.6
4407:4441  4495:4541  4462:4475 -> 0.3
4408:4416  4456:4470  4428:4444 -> -0.8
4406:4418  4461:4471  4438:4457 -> -1.6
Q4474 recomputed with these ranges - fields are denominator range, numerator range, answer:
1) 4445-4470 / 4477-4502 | 1.13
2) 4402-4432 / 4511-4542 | 1.18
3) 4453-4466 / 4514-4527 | 1.26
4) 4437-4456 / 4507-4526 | 1.12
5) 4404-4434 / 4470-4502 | 1.14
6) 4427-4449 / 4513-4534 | 1.09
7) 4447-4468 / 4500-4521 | 1.28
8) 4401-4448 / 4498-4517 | 1.24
